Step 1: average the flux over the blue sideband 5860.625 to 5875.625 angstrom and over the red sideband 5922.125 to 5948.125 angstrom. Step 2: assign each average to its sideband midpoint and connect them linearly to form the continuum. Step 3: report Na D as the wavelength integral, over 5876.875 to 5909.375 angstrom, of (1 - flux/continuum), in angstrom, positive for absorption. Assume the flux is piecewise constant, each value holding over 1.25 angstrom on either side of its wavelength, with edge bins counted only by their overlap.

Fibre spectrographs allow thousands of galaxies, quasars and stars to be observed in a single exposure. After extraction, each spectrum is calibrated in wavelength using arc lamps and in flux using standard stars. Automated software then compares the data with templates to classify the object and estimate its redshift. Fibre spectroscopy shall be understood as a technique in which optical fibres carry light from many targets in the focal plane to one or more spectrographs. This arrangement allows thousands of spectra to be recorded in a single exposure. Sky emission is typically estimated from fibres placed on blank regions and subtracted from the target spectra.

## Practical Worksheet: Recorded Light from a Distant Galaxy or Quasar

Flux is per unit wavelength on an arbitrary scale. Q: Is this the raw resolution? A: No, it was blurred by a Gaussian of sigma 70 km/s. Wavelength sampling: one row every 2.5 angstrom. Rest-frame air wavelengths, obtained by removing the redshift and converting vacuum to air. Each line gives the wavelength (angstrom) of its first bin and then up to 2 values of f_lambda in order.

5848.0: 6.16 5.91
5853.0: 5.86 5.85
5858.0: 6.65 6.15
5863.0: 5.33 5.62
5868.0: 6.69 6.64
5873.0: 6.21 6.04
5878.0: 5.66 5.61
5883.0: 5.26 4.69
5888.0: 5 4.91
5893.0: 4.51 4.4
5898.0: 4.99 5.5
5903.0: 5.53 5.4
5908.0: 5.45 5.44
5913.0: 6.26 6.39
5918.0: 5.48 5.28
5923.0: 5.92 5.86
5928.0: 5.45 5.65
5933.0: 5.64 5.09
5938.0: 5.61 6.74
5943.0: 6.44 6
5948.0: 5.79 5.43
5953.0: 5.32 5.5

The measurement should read 4.6 angstrom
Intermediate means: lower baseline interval 6.1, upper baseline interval 5.84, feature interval 5.15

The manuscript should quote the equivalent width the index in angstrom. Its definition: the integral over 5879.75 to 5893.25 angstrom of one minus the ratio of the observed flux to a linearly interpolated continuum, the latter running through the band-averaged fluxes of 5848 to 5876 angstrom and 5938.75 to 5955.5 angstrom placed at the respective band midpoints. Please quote 2.3 angstrom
